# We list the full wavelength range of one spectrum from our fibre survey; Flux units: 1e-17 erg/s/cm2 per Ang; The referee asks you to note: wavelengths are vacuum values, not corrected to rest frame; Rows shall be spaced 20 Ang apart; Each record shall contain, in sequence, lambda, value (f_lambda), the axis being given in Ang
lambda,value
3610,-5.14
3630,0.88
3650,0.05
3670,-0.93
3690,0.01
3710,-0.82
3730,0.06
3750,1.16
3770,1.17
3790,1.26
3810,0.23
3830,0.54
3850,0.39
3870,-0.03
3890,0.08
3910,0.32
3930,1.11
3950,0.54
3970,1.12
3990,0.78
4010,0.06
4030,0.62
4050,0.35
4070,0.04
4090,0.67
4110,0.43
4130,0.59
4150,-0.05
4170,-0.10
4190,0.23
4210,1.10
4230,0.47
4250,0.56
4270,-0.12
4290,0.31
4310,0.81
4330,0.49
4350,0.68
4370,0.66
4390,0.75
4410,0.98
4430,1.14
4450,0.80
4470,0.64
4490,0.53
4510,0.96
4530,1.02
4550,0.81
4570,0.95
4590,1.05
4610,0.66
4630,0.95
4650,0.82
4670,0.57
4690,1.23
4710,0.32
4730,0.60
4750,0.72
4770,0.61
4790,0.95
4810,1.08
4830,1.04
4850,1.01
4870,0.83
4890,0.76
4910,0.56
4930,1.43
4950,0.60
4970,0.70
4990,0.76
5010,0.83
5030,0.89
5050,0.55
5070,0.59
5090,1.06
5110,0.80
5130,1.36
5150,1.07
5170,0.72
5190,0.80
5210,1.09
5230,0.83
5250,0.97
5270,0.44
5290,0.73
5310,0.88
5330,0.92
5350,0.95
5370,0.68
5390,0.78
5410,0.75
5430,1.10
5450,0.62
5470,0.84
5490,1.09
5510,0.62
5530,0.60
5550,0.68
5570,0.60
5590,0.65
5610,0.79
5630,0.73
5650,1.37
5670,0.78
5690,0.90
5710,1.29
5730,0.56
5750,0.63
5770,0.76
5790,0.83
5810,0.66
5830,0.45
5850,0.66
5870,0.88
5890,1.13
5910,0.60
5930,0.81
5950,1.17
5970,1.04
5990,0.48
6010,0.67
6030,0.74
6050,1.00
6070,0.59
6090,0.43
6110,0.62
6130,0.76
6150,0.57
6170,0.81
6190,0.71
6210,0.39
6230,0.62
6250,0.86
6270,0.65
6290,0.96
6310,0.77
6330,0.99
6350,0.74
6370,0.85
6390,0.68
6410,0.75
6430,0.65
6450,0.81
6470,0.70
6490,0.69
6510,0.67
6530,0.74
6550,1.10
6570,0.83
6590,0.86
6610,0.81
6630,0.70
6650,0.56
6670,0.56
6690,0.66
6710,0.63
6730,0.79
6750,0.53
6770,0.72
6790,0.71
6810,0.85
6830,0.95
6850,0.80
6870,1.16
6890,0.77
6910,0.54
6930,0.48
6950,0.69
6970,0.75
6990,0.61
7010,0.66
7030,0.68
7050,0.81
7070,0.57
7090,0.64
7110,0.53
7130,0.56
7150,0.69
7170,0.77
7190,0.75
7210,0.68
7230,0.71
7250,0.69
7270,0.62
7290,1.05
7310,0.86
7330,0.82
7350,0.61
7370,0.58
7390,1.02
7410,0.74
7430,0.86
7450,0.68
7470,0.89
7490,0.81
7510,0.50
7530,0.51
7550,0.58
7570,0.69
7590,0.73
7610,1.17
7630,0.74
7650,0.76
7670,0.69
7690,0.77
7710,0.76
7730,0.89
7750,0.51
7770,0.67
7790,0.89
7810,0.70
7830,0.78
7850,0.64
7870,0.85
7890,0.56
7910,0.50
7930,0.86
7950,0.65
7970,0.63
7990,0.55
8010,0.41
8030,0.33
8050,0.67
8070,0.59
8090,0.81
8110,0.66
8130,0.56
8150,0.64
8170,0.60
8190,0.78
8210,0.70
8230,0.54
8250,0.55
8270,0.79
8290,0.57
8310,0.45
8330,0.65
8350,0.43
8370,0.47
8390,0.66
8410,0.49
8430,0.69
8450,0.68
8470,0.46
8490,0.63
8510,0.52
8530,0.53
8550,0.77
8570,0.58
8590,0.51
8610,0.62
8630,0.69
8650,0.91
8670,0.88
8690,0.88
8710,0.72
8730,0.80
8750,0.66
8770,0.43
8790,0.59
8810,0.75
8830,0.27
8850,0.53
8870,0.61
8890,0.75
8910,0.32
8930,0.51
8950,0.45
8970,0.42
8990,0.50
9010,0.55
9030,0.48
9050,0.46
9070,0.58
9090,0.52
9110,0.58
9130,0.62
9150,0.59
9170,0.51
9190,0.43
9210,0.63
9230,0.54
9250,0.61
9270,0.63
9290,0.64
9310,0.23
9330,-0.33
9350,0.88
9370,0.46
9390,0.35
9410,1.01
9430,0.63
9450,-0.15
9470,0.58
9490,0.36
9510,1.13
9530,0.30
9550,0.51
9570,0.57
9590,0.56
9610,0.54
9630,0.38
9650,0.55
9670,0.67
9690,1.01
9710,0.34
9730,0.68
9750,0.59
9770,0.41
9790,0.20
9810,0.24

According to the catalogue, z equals 0.13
